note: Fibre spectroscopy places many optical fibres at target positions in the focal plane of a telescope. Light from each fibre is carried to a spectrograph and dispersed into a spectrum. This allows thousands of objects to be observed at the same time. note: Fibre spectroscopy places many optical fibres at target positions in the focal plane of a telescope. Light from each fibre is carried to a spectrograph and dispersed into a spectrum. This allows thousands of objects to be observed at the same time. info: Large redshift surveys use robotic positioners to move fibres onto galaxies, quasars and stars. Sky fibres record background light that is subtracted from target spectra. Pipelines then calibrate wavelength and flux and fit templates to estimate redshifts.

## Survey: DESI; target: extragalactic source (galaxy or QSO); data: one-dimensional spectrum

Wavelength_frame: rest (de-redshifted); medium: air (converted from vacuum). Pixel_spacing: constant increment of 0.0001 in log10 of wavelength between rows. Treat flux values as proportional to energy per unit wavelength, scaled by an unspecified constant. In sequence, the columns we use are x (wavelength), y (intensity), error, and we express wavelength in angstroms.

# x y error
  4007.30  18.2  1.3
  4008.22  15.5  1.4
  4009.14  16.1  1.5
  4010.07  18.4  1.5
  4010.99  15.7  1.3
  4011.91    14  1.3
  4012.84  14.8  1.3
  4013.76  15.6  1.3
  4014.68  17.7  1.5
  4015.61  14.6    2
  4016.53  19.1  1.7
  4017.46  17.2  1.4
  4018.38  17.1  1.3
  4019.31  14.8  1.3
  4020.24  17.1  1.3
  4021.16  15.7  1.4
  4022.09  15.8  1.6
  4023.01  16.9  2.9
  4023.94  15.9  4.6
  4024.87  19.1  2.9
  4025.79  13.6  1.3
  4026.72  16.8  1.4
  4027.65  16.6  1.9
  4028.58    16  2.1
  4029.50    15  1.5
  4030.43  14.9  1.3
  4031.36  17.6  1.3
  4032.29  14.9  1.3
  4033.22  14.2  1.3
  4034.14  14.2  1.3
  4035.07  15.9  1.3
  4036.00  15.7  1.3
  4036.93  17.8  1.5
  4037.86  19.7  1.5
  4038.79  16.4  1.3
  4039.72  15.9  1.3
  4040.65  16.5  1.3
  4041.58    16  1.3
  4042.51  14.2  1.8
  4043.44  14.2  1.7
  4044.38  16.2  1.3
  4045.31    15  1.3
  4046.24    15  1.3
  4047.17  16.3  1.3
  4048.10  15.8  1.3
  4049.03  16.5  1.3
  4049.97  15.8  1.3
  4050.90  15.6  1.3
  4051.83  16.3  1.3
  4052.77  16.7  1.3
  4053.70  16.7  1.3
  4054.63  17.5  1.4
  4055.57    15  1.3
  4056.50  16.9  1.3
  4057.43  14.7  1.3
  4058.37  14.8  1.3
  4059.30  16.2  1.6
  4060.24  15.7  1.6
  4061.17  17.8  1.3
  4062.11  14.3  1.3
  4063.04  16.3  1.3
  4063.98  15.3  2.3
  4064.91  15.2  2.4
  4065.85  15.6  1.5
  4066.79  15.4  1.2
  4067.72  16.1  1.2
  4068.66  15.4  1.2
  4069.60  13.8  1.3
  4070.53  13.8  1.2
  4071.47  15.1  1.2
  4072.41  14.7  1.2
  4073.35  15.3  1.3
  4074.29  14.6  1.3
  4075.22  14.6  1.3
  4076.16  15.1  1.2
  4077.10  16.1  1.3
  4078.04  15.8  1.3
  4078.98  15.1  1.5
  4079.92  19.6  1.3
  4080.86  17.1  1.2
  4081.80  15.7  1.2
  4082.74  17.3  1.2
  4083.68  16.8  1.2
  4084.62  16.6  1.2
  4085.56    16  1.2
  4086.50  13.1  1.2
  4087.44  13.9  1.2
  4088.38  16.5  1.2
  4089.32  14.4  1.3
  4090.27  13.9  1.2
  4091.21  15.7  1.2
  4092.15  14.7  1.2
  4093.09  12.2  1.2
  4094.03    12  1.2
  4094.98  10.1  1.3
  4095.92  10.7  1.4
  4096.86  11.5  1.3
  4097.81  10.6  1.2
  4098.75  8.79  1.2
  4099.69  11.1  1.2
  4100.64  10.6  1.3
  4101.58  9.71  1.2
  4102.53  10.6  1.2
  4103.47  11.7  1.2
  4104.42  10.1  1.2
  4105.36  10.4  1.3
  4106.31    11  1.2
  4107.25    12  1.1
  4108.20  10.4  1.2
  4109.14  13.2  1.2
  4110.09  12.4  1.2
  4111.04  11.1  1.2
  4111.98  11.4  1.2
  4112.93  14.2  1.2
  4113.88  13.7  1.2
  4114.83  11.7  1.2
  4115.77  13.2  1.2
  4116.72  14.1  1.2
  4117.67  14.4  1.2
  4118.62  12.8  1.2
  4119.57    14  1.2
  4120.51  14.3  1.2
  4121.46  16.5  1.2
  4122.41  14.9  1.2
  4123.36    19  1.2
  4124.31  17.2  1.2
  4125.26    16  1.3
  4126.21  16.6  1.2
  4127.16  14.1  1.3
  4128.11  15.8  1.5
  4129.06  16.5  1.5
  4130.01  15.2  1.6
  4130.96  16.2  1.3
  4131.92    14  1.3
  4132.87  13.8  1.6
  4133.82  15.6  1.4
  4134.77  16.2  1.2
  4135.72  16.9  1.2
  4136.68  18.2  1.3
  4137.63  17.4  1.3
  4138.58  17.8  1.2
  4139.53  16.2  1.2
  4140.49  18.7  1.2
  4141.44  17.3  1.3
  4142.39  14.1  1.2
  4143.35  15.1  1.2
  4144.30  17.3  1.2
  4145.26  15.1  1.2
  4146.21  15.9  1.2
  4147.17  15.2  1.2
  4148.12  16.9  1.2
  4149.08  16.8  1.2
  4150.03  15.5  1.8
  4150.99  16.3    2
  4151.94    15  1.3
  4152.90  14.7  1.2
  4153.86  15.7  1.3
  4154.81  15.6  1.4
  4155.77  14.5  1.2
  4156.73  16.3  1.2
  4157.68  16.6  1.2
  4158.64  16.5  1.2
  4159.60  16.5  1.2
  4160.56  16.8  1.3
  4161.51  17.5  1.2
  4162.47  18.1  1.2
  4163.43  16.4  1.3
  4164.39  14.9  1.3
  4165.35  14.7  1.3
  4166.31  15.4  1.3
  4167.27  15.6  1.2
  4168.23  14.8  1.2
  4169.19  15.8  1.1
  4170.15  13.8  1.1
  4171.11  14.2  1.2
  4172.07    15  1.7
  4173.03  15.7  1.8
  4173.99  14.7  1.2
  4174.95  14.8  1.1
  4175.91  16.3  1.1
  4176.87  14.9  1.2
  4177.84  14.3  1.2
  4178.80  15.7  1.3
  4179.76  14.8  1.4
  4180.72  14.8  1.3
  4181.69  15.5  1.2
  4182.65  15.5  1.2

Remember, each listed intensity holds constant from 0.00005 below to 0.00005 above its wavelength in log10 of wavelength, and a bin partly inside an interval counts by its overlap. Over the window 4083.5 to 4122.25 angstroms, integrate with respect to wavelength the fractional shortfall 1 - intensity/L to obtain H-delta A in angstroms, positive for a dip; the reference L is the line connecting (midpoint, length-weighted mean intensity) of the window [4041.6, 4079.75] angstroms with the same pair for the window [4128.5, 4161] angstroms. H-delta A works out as 7.6 angstroms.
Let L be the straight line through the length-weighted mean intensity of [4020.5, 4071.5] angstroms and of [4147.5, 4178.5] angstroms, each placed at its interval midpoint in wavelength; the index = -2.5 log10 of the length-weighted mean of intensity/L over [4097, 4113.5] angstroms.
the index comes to 0.37 mag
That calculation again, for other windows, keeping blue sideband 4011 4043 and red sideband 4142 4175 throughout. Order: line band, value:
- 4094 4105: 0.44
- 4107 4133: 0.11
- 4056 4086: 0.02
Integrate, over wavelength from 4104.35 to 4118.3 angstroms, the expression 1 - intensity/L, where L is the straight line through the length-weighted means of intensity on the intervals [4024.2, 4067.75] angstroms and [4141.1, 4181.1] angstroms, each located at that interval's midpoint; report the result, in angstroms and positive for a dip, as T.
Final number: 3.06 angstroms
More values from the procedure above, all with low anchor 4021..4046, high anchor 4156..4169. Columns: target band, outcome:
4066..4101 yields 3.65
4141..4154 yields 0.26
